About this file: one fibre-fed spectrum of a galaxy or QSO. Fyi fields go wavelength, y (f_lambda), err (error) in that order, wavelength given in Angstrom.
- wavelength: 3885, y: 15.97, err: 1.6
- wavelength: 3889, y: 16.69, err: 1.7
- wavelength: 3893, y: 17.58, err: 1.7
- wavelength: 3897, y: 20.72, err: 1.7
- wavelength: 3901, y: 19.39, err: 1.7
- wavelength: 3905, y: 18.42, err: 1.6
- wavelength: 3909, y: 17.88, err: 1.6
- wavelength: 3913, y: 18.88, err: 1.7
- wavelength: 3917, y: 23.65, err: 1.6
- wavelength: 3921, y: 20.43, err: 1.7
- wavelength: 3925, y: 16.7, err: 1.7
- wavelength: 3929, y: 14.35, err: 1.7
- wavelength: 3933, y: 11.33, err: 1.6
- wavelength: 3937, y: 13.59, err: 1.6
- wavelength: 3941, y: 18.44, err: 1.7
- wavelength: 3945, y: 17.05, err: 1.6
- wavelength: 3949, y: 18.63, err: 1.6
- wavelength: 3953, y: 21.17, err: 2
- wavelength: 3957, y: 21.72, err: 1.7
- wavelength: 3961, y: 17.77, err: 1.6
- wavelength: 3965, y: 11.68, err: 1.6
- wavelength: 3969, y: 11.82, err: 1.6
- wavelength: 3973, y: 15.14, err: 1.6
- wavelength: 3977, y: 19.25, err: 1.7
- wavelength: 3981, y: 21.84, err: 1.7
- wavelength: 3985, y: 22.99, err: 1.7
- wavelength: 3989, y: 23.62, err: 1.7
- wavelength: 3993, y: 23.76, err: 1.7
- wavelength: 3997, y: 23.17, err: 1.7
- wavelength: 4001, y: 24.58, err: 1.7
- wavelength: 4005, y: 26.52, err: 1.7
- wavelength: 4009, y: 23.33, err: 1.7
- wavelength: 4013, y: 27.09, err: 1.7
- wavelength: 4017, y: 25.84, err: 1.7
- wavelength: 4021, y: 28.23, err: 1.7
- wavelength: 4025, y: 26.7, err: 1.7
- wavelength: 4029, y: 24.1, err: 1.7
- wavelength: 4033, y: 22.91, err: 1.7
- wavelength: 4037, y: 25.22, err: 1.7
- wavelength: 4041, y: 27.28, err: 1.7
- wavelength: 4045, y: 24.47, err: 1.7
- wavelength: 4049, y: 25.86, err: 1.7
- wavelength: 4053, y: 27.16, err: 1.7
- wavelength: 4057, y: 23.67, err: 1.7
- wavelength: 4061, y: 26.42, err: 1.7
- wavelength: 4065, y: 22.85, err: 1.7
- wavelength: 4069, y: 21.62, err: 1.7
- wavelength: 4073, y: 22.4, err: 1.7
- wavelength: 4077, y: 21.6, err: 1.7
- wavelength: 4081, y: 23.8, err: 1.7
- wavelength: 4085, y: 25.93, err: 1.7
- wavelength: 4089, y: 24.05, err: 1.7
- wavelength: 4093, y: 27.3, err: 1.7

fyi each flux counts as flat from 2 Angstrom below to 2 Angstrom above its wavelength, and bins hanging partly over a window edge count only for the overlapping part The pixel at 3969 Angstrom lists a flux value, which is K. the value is 11.82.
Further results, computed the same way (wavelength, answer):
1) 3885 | 15.97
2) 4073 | 22.4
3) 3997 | 23.17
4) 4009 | 23.33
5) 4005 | 26.52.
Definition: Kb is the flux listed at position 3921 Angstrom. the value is 20.43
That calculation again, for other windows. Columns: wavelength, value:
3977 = 19.25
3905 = 18.42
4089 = 24.05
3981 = 21.84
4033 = 22.91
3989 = 23.62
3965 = 11.68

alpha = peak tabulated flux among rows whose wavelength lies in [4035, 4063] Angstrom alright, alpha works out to 27.28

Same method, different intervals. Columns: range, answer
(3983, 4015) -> 27.09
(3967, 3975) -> 15.14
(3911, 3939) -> 23.65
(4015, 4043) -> 28.23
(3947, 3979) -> 21.72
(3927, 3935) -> 14.35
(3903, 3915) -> 18.88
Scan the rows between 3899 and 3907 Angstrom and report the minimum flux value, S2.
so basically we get 18.42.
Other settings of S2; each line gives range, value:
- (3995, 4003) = 23.17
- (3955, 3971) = 11.68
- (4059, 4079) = 21.6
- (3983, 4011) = 22.99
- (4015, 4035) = 22.91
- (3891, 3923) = 17.58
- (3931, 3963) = 11.33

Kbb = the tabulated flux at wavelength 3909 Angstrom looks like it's 17.88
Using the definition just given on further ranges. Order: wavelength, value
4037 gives 25.22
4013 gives 27.09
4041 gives 27.28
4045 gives 24.47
